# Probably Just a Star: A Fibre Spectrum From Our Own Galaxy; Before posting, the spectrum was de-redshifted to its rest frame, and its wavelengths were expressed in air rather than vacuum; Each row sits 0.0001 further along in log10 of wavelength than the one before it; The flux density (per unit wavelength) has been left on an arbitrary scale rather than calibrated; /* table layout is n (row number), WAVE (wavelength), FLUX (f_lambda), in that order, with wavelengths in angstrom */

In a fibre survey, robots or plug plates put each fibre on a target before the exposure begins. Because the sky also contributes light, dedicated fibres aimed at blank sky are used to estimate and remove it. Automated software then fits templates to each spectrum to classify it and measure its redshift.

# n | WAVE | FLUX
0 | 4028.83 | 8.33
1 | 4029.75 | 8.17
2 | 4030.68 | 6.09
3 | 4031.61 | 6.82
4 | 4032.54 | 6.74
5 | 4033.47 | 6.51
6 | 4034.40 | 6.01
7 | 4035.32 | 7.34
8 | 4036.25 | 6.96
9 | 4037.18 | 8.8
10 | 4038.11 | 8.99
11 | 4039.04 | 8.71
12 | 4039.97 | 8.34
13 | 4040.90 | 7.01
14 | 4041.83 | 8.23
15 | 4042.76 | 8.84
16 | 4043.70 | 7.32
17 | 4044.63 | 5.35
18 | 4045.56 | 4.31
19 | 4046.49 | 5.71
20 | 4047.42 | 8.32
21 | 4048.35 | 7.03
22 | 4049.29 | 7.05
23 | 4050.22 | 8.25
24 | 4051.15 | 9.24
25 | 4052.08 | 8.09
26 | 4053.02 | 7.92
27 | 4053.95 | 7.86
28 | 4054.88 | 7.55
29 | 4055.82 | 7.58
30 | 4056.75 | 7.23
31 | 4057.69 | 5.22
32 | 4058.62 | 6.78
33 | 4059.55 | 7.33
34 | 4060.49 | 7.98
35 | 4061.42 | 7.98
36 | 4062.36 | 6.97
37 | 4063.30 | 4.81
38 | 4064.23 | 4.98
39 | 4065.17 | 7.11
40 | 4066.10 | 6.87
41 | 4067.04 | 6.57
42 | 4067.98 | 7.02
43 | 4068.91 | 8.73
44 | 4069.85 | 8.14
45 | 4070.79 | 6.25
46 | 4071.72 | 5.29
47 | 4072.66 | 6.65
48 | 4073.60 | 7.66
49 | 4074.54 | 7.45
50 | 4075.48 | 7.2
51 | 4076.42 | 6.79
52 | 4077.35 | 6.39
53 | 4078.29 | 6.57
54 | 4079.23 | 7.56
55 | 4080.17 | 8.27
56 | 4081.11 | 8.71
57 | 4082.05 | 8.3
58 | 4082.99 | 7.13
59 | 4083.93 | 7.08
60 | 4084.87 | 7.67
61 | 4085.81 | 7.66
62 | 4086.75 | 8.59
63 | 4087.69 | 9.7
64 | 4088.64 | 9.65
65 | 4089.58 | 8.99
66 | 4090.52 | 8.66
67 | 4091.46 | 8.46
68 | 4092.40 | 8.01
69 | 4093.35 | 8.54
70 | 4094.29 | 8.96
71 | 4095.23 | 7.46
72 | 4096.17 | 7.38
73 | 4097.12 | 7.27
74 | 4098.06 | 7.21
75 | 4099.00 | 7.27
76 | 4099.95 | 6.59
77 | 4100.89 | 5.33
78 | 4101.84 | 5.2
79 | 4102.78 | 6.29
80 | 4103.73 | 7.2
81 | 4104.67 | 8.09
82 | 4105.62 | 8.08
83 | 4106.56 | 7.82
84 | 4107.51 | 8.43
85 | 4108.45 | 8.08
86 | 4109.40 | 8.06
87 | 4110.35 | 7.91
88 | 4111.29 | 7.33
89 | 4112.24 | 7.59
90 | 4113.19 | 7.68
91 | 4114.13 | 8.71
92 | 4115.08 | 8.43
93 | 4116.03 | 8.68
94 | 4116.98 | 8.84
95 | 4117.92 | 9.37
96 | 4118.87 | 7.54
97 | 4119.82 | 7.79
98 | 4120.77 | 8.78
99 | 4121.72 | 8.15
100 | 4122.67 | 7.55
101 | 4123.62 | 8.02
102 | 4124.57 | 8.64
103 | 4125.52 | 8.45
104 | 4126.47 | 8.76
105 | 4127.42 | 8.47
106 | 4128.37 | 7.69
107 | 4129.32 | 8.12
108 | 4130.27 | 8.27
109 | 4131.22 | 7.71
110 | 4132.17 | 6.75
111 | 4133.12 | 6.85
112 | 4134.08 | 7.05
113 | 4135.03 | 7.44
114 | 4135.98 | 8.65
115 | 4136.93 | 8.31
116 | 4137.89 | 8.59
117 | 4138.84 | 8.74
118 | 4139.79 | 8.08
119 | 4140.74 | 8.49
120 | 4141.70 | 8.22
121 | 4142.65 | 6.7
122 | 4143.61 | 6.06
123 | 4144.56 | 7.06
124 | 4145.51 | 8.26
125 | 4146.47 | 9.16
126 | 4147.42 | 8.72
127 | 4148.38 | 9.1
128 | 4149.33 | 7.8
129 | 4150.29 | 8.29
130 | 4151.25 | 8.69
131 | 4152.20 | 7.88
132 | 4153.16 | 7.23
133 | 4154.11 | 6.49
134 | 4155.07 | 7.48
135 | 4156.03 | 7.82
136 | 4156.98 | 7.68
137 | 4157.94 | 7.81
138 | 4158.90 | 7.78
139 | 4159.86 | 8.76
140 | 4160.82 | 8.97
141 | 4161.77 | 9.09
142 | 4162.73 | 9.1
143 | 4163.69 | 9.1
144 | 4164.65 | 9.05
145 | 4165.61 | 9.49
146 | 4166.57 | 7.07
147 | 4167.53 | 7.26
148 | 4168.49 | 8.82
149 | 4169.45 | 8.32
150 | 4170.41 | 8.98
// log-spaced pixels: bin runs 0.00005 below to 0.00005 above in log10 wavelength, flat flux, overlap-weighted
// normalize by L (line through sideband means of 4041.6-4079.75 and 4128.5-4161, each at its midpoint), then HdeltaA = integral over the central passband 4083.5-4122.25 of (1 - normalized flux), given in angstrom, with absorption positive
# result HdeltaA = -2.23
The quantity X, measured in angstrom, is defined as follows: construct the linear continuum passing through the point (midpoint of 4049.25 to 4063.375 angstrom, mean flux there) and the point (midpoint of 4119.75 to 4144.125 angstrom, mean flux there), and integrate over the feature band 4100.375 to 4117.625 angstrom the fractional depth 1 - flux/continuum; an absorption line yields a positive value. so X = 0.3 angstrom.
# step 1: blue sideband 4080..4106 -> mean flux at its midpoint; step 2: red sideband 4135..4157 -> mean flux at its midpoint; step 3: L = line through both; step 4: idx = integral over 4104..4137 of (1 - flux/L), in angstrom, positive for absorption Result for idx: -0.74 angstrom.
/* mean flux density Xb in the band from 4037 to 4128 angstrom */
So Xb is 7.61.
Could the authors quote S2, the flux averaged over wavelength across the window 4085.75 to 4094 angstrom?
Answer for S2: 8.75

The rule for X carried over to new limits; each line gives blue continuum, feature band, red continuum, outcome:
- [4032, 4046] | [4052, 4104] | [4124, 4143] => 1.63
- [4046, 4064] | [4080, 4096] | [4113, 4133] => -1.25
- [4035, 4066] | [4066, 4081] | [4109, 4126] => 0.94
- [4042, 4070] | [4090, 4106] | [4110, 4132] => 0.80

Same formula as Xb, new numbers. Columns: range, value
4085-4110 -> 7.8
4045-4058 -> 7.25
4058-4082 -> 7.05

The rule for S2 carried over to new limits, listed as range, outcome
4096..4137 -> 7.77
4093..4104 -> 7.04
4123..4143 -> 8.01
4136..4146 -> 7.89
